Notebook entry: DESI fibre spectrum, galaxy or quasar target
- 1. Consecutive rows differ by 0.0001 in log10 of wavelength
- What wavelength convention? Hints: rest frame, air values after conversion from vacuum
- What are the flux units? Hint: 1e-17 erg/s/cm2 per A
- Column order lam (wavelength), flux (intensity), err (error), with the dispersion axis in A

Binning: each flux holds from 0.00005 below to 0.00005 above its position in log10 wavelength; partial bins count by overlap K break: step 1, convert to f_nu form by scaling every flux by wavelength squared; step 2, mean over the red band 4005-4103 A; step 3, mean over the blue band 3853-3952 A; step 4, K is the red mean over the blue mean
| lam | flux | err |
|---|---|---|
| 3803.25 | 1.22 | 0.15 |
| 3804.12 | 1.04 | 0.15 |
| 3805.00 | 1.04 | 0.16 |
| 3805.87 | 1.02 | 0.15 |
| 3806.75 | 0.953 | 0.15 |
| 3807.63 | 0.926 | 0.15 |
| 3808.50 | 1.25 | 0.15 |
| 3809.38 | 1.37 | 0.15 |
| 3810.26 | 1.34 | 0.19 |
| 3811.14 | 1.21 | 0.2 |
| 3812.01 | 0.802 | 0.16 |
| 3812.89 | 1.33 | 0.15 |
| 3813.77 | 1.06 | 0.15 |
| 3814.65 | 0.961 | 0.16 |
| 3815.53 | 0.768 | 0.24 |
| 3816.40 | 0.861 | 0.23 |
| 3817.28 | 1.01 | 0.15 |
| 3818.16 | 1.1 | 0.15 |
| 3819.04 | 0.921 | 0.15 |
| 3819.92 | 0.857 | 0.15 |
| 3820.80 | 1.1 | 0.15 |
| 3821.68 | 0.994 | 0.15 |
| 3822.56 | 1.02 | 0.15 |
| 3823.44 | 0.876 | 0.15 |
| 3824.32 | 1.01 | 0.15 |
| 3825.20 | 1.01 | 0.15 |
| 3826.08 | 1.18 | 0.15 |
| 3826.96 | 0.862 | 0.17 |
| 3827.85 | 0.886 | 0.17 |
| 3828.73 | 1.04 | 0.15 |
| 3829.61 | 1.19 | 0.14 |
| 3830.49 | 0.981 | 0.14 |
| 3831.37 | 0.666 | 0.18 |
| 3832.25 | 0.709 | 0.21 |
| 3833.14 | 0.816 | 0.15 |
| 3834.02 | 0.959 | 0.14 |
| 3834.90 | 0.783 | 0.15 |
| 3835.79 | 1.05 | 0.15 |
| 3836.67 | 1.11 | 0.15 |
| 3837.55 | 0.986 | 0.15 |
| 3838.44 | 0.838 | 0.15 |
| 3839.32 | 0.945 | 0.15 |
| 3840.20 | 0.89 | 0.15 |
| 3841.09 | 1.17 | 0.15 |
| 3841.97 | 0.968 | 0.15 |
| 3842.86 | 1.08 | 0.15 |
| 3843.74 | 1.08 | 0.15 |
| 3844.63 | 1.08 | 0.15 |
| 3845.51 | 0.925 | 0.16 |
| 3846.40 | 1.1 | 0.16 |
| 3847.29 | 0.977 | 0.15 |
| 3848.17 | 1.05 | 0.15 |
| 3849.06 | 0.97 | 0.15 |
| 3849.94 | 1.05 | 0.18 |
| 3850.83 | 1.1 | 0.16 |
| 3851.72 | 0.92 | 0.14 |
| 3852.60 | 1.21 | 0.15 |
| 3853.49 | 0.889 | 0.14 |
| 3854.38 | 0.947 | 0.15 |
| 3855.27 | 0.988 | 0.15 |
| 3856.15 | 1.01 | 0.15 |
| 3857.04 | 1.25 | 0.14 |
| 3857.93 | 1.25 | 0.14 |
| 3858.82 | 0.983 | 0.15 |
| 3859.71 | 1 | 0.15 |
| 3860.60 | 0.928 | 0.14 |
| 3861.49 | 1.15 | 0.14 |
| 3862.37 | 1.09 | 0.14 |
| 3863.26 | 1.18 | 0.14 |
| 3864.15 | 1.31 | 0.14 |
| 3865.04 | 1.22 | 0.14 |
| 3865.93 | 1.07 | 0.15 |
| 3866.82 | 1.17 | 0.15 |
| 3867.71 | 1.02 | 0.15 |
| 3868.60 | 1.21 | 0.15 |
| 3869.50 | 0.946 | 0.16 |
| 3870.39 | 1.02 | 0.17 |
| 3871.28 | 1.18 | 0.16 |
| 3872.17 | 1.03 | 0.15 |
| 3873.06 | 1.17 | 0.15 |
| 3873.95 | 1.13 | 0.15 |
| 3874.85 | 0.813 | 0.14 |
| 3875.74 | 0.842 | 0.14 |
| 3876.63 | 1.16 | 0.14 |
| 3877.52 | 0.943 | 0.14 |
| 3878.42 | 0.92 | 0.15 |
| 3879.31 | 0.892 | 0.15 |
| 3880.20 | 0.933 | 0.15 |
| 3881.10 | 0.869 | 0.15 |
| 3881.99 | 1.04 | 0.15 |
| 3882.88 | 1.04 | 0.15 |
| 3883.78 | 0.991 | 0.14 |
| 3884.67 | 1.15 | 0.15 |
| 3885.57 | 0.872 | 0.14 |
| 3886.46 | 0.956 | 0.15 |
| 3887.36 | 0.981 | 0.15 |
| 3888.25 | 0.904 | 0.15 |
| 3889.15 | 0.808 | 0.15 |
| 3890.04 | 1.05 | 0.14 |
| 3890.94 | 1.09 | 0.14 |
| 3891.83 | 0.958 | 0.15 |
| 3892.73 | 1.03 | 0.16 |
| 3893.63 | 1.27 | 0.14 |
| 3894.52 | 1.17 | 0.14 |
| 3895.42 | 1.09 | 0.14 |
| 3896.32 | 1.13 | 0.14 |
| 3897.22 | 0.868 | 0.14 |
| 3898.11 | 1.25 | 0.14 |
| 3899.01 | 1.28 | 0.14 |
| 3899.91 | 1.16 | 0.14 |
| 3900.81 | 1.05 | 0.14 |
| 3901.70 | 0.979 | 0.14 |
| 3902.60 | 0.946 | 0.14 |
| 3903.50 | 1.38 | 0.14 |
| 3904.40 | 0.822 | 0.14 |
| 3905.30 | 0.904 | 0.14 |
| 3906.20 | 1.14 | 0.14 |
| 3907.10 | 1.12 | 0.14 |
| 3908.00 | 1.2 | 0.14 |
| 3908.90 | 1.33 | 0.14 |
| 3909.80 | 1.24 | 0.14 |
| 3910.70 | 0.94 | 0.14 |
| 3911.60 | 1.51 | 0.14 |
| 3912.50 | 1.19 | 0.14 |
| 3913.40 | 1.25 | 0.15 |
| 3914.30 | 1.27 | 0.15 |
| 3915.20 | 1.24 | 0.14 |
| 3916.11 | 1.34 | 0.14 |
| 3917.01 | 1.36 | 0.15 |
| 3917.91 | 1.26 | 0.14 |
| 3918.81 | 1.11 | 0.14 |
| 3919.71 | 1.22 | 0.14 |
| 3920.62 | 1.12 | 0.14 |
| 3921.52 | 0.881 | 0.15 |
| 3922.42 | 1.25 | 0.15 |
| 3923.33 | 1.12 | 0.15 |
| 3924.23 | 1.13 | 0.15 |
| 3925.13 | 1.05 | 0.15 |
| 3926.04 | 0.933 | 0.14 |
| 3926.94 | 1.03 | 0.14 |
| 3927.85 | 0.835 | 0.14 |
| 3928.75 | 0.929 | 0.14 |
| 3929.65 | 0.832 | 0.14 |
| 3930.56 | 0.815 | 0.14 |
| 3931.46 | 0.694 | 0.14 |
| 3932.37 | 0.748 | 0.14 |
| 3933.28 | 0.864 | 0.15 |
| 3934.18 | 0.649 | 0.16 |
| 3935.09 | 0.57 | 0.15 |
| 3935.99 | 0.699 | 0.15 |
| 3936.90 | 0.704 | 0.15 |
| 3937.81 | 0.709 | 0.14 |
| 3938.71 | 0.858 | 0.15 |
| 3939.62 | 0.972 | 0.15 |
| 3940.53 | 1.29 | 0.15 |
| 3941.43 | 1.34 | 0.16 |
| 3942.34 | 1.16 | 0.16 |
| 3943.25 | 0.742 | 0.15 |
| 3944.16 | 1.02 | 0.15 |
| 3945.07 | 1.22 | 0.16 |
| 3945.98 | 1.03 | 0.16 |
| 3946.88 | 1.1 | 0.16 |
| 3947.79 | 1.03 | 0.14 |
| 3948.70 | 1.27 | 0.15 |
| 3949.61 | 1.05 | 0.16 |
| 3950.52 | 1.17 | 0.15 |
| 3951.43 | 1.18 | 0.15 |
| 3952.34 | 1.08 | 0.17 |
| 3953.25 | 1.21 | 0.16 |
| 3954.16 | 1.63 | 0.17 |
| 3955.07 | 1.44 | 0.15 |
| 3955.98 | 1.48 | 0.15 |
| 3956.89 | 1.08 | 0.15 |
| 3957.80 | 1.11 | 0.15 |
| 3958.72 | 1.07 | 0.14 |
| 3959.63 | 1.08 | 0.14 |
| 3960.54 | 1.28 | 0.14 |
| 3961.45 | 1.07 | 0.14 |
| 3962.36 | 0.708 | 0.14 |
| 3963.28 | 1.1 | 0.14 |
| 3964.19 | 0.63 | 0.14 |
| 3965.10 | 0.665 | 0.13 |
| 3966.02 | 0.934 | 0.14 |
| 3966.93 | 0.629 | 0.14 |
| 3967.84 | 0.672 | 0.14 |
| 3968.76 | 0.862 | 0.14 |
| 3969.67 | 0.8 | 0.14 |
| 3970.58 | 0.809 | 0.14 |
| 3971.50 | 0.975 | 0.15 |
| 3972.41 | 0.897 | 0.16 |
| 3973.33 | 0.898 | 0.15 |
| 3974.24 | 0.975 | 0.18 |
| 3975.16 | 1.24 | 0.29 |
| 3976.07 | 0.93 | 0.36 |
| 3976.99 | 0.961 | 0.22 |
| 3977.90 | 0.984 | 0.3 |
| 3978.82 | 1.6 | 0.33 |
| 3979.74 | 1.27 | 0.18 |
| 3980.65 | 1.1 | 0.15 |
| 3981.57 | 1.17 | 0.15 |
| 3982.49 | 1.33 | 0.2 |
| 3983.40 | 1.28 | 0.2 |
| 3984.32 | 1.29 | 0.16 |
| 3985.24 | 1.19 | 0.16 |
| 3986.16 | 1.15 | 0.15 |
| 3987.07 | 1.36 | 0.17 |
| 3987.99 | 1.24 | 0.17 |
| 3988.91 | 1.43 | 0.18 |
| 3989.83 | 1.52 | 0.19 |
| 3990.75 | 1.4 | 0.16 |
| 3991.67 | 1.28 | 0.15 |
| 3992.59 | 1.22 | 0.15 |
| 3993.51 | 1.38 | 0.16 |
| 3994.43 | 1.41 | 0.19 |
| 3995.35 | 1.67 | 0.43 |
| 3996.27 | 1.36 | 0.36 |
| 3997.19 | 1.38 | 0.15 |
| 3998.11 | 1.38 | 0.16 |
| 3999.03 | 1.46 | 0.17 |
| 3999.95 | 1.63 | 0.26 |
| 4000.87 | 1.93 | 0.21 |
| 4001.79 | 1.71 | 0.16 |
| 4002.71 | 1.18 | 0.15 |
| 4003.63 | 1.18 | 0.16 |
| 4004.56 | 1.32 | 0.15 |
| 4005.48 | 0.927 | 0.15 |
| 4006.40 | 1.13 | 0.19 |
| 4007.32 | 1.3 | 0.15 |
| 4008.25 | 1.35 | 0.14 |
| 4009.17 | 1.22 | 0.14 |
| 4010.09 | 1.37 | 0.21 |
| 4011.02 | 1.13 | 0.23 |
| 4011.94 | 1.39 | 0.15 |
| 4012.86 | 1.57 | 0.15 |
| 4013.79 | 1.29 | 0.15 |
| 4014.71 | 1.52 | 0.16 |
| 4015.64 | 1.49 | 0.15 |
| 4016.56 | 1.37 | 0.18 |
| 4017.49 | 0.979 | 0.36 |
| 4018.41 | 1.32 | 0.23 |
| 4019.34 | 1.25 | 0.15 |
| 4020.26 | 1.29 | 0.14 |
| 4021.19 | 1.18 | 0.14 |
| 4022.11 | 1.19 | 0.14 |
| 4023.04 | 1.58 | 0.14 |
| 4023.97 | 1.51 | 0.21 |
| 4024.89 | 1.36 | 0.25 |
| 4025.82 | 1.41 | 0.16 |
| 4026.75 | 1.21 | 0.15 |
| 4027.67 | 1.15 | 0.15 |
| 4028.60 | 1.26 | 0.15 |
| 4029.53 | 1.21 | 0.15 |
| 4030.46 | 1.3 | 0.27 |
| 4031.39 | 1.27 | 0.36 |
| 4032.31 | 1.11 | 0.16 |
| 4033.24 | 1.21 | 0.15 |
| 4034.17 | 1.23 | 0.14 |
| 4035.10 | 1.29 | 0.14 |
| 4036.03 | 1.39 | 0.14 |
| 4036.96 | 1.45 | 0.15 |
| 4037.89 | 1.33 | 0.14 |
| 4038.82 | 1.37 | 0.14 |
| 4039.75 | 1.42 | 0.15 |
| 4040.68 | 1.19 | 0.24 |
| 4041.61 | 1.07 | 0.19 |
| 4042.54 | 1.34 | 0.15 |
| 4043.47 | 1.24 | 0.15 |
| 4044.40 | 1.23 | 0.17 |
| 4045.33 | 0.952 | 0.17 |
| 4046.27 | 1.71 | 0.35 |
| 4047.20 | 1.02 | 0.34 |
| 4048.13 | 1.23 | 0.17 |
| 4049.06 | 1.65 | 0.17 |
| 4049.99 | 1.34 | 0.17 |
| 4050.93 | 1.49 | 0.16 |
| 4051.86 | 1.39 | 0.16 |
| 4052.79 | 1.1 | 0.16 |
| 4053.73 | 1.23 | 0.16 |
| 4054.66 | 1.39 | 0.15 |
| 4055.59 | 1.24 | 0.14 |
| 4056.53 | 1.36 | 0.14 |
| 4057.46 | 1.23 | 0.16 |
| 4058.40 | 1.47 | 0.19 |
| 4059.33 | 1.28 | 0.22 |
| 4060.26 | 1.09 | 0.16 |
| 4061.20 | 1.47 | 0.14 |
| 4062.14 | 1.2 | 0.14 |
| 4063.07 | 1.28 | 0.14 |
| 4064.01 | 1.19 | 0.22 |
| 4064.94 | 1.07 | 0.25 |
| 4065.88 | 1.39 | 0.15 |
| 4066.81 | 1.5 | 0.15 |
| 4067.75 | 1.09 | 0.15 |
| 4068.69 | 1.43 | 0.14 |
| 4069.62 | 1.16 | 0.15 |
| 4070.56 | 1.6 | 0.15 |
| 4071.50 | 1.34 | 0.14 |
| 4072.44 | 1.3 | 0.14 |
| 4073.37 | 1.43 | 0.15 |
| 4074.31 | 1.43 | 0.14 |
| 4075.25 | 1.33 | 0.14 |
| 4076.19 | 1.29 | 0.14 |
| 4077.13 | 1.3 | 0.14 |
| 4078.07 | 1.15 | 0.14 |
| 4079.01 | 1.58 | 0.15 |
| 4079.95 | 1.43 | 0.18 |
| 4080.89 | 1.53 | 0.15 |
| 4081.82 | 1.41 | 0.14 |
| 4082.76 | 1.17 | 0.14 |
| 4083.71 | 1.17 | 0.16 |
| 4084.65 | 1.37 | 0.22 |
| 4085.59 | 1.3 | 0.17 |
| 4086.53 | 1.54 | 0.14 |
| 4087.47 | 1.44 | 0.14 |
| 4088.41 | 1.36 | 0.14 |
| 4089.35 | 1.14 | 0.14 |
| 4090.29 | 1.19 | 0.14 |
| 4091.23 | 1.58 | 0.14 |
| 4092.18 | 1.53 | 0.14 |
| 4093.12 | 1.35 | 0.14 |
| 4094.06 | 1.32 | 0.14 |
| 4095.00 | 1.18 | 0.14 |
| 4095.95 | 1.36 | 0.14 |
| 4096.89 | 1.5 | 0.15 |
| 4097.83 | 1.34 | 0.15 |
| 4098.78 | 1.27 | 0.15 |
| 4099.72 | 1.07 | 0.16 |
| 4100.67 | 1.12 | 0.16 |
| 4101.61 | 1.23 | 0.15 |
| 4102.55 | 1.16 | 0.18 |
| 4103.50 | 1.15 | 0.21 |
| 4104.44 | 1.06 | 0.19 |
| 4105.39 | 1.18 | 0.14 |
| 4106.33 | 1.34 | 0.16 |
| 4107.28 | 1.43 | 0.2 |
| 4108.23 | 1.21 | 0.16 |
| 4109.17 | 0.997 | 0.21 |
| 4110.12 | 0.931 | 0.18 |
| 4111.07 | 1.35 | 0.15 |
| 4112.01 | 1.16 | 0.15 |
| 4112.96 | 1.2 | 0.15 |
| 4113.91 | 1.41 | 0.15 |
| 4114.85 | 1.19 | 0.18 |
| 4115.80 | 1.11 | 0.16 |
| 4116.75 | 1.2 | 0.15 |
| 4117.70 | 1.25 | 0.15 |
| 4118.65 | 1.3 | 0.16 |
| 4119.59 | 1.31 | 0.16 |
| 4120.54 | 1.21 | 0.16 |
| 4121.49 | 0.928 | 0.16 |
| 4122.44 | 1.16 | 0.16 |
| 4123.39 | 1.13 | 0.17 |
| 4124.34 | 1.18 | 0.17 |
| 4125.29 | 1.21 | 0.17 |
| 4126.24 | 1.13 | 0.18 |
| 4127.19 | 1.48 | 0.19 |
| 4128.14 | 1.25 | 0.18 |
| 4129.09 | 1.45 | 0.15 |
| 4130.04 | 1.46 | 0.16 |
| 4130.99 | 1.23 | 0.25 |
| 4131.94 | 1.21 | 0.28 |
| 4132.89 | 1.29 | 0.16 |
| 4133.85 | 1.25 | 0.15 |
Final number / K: 1.3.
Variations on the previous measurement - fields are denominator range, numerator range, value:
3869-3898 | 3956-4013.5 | 1.24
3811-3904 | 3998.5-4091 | 1.42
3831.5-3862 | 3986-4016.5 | 1.48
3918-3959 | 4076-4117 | 1.34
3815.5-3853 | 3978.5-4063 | 1.48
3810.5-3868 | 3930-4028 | 1.23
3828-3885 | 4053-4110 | 1.43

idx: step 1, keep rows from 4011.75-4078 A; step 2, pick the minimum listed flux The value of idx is 0.952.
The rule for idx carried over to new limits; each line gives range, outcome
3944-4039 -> 0.629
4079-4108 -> 1.06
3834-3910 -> 0.783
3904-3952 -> 0.57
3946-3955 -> 1.03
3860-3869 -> 0.928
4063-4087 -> 1.07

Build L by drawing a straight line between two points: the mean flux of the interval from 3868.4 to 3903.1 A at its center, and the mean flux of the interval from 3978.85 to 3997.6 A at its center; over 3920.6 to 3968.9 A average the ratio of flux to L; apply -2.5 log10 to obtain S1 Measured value 0.20 mag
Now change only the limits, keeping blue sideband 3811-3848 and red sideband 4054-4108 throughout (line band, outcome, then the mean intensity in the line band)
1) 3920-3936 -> 0.22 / 0.906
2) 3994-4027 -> -0.12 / 1.36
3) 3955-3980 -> 0.17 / 0.996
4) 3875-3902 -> 0.04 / 1.02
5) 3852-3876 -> -0.05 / 1.08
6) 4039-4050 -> -0.02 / 1.28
